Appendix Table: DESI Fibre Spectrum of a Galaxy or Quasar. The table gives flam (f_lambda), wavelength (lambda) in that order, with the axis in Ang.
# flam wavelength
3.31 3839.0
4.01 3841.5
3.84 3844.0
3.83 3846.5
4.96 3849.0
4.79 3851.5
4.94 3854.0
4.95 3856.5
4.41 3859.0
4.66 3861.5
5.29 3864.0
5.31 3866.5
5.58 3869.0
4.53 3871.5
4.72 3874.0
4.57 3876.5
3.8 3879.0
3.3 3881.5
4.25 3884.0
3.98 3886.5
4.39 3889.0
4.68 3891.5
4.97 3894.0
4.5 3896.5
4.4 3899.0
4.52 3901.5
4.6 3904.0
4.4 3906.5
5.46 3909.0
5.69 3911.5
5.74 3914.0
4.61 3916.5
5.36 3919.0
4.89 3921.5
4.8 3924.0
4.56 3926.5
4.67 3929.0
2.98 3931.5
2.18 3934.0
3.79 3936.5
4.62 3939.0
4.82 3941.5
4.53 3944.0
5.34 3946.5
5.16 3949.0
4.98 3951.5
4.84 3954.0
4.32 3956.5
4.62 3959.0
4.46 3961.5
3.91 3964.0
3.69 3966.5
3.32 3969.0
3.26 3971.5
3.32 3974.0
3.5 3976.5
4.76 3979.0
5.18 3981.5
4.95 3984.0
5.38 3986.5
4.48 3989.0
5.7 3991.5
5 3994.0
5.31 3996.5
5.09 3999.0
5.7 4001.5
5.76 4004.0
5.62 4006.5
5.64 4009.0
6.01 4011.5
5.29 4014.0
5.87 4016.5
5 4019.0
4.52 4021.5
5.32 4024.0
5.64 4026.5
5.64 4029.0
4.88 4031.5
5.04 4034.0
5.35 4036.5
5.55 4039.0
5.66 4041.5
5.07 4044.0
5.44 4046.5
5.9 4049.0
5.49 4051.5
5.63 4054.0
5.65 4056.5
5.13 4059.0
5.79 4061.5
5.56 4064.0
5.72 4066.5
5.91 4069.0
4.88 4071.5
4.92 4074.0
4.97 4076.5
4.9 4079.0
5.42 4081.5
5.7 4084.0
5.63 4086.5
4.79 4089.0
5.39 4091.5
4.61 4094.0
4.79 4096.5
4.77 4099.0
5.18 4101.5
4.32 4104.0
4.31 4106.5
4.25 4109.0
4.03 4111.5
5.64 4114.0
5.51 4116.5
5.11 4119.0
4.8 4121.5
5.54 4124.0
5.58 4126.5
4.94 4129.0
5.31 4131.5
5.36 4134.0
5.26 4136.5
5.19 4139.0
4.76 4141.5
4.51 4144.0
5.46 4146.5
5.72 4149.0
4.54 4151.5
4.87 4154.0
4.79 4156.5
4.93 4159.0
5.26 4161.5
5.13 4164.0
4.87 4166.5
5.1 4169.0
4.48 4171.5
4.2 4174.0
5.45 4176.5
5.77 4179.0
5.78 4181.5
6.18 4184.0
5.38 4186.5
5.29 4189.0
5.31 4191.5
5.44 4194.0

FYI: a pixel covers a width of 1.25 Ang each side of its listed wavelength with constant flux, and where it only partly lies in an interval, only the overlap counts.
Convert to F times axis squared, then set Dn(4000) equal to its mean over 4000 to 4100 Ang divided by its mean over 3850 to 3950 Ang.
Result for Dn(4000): 1.25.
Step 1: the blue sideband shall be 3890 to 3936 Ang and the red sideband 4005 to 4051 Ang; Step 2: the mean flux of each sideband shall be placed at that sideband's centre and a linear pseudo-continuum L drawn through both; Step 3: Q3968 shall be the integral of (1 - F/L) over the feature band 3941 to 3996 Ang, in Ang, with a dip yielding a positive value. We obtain 5.1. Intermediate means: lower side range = 4.6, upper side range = 5.42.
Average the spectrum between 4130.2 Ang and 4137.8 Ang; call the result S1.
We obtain 5.31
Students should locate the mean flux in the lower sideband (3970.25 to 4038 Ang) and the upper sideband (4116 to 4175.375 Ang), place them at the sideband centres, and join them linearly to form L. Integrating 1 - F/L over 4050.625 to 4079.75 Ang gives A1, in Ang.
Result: -1.8 Ang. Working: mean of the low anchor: 5.08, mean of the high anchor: 5.05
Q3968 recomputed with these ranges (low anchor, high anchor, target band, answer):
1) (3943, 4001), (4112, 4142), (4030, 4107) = -4.1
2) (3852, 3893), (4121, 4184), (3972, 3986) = 1.3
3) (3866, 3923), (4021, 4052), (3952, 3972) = 3.6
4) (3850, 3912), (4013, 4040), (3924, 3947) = 3.4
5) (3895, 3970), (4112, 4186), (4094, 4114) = 1.7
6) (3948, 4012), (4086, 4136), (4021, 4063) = -4.7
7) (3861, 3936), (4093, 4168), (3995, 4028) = -4.7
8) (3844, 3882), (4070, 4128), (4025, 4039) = -1.2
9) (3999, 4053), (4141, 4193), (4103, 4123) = 1.9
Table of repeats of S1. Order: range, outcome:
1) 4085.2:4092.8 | 5.27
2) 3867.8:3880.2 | 4.64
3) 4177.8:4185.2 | 5.91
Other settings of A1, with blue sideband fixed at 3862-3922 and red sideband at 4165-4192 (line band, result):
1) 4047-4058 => -1.4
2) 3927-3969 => 4.8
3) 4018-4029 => -0.5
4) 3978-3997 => -0.7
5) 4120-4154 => 0.2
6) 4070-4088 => -0.5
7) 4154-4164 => 0.4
